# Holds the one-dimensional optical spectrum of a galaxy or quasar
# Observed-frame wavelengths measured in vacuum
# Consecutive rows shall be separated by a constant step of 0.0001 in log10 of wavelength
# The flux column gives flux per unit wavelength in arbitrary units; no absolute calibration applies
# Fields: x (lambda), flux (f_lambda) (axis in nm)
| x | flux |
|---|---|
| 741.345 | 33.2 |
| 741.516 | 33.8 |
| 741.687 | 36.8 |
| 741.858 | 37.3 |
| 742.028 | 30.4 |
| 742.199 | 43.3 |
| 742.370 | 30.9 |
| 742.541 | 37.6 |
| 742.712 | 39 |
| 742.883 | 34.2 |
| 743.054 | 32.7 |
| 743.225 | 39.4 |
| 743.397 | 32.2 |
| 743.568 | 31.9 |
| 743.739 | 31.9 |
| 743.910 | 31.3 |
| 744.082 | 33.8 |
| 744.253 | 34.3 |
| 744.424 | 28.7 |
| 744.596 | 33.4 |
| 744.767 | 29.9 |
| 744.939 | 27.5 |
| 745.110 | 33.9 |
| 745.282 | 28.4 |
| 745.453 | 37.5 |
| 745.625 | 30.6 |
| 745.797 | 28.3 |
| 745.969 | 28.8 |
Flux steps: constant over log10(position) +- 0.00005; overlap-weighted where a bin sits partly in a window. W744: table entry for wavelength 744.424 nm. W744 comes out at 28.7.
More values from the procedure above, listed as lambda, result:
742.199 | 43.3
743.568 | 31.9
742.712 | 39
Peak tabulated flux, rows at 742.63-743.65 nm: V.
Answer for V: 39.4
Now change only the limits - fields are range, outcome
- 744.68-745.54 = 37.5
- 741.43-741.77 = 36.8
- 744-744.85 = 34.3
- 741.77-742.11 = 37.3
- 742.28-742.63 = 37.6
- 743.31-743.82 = 32.2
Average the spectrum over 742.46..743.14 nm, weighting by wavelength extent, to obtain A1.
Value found 35.9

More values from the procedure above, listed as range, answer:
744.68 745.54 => 31.5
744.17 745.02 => 30.8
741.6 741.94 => 37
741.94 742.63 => 35.6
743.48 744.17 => 32.2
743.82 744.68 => 32.3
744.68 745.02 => 28.7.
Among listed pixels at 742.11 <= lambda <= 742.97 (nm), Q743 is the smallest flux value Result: 30.9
